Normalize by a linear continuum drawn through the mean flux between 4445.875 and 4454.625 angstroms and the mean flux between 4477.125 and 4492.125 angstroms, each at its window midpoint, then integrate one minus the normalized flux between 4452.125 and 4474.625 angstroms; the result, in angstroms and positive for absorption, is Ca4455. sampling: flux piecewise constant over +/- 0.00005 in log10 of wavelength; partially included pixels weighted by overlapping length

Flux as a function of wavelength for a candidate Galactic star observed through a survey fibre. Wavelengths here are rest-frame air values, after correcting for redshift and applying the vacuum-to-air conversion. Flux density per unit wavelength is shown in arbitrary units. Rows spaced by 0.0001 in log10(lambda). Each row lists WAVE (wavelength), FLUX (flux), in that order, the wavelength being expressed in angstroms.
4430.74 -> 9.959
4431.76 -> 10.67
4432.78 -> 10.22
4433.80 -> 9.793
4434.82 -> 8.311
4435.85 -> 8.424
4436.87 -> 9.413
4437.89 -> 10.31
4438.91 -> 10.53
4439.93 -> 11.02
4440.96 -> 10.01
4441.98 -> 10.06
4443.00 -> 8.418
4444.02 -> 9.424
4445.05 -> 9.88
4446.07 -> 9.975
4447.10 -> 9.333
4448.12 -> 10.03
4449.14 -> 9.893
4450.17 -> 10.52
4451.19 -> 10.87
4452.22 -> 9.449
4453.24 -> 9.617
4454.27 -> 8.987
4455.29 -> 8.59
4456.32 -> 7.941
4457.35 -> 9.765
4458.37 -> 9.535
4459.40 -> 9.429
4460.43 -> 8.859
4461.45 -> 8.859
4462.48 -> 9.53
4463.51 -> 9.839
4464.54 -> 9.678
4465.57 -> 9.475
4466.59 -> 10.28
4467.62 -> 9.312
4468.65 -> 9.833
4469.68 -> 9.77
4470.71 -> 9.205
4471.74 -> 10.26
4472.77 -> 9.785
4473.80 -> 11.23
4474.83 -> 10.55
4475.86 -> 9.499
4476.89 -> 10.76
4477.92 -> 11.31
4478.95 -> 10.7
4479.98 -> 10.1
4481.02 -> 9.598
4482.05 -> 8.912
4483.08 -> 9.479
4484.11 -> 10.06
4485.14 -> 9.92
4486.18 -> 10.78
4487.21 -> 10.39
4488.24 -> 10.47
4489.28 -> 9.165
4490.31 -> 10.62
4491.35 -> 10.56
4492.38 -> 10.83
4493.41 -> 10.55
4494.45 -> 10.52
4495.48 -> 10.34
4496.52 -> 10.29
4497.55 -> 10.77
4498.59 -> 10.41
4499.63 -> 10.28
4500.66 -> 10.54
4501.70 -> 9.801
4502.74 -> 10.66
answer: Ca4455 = 1.0 angstroms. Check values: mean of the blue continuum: 9.86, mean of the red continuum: 10.2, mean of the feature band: 9.53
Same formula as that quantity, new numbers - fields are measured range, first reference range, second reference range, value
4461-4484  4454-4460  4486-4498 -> -0.62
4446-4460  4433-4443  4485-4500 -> 0.49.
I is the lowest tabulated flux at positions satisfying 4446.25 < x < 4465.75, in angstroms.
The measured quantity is 7.941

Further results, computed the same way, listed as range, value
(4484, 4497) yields 9.165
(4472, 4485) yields 8.912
